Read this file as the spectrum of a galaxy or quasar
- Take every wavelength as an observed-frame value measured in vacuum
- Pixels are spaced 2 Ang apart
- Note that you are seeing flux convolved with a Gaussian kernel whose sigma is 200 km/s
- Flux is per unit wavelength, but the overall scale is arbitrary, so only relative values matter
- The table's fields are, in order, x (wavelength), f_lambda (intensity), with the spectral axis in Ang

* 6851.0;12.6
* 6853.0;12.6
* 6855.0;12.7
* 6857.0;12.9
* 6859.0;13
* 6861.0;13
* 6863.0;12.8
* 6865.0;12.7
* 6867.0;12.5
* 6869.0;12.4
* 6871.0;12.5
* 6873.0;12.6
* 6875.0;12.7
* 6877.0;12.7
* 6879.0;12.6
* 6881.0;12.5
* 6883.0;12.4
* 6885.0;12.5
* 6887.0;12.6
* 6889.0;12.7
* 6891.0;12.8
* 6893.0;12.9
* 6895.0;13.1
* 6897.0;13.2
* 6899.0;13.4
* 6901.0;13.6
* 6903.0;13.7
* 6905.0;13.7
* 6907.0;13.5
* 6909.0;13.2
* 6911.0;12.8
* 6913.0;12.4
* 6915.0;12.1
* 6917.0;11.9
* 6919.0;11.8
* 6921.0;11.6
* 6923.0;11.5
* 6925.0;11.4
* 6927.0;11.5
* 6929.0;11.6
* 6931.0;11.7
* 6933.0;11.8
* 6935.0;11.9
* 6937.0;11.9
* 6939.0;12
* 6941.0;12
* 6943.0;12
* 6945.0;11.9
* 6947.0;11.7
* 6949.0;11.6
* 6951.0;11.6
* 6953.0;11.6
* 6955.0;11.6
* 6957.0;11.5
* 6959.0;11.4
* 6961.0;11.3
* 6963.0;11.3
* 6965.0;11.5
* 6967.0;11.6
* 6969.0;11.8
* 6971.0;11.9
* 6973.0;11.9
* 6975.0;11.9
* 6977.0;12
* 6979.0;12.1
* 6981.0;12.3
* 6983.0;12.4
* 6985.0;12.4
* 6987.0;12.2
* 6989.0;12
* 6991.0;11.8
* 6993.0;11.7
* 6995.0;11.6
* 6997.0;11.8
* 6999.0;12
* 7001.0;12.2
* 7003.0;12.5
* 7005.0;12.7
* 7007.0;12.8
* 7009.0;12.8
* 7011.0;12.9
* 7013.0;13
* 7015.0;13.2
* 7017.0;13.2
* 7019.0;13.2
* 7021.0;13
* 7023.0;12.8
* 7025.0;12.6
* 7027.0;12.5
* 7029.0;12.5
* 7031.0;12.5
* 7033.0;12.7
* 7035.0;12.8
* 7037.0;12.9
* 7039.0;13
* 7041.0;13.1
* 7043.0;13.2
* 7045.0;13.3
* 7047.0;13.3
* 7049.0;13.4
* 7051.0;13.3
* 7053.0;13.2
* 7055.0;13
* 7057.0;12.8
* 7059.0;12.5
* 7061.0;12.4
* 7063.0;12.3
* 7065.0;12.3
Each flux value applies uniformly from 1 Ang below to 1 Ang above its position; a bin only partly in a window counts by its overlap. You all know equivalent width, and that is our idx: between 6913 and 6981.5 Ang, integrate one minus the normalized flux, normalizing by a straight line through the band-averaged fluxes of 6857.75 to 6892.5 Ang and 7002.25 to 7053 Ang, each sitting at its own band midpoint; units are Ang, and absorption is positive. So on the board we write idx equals 5.6 Ang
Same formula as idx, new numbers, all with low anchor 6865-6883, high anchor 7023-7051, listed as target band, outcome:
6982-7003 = 1.3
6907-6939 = 1.7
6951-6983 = 2.6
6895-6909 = -0.9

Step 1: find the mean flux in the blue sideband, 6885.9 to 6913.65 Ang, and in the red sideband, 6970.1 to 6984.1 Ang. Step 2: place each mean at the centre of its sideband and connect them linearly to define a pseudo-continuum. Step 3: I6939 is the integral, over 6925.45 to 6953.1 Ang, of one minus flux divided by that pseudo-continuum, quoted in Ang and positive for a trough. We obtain 1.79 Ang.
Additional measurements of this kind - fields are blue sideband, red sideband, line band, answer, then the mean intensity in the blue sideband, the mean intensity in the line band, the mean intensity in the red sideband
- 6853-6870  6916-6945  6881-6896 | -0.4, 12.7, 12.7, 11.8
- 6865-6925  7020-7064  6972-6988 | 0.8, 12.7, 12.2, 12.9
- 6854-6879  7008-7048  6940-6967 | 2.5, 12.7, 11.6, 12.9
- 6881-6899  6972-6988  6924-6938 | 0.9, 12.8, 11.7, 12.2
